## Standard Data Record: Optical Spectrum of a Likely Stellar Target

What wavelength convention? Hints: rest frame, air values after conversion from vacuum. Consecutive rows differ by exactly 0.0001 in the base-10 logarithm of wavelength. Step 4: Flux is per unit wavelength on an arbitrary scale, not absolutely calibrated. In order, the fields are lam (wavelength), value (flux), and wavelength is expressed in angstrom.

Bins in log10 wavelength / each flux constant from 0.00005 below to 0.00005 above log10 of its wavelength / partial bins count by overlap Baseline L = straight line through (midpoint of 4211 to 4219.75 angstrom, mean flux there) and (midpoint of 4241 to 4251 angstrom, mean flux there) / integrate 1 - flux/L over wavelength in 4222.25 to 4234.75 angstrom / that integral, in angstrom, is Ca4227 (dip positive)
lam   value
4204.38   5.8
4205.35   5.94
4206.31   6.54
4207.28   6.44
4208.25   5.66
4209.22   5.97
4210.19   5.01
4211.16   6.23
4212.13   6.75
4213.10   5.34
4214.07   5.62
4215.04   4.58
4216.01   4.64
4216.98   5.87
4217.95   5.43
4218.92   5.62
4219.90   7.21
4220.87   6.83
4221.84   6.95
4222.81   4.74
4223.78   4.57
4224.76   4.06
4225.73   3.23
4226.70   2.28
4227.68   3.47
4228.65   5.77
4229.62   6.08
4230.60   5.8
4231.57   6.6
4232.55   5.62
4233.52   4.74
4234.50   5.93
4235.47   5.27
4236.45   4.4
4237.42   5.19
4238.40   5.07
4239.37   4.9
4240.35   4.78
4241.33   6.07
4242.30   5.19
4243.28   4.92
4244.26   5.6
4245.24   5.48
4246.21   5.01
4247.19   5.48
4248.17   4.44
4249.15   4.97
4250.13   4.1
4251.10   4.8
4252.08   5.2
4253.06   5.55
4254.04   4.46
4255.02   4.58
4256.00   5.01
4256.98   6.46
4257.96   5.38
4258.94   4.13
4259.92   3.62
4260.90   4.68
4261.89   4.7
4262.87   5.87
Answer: 1.27 angstrom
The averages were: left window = 5.6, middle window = 4.83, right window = 5.1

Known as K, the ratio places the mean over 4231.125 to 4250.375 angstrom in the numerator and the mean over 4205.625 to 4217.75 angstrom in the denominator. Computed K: 0.91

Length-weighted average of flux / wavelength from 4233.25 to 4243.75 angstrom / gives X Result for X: 5.14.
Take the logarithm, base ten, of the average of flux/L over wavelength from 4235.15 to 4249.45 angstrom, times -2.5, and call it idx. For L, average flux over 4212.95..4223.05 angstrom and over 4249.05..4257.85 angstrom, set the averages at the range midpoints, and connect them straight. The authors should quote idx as 0.03 mag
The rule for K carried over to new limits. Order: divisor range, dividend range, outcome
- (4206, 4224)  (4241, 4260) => 0.87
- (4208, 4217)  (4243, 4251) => 0.90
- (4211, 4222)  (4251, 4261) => 0.83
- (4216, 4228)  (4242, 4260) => 0.99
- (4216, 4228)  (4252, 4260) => 0.99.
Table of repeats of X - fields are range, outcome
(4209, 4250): 5.26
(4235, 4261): 5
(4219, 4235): 5.25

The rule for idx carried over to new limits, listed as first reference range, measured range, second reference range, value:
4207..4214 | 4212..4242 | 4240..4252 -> 0.05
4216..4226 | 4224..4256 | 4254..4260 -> 0.04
